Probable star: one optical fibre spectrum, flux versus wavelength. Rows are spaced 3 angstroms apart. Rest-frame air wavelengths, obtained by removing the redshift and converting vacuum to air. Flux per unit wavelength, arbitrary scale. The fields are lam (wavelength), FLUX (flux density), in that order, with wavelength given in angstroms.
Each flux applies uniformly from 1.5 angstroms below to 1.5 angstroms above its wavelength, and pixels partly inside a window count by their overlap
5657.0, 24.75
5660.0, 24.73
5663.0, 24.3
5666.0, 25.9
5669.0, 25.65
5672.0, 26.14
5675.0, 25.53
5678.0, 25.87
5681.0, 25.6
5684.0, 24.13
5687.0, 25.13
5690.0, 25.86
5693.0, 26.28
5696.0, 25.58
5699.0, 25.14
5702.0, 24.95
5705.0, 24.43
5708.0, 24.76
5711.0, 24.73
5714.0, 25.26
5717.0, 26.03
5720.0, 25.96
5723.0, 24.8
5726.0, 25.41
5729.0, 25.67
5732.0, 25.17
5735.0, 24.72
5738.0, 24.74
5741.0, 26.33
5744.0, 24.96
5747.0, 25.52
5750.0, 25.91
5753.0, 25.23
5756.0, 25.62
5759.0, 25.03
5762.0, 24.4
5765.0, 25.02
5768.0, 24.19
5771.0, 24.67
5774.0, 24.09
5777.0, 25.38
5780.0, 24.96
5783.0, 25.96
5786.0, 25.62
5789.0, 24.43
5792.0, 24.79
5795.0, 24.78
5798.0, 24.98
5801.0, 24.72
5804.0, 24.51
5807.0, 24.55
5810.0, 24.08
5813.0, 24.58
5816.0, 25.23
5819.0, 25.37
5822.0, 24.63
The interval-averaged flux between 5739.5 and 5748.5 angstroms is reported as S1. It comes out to 25.6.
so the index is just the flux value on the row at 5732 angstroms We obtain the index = 25.17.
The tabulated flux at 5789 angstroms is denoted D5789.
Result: 24.43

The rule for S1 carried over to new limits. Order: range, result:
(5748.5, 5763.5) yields 25.2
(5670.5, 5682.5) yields 25.8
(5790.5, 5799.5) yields 24.9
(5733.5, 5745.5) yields 25.2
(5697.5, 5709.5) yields 24.8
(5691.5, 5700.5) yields 25.7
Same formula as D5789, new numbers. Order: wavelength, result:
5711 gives 24.73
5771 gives 24.67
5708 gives 24.76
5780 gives 24.96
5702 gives 24.95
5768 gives 24.19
